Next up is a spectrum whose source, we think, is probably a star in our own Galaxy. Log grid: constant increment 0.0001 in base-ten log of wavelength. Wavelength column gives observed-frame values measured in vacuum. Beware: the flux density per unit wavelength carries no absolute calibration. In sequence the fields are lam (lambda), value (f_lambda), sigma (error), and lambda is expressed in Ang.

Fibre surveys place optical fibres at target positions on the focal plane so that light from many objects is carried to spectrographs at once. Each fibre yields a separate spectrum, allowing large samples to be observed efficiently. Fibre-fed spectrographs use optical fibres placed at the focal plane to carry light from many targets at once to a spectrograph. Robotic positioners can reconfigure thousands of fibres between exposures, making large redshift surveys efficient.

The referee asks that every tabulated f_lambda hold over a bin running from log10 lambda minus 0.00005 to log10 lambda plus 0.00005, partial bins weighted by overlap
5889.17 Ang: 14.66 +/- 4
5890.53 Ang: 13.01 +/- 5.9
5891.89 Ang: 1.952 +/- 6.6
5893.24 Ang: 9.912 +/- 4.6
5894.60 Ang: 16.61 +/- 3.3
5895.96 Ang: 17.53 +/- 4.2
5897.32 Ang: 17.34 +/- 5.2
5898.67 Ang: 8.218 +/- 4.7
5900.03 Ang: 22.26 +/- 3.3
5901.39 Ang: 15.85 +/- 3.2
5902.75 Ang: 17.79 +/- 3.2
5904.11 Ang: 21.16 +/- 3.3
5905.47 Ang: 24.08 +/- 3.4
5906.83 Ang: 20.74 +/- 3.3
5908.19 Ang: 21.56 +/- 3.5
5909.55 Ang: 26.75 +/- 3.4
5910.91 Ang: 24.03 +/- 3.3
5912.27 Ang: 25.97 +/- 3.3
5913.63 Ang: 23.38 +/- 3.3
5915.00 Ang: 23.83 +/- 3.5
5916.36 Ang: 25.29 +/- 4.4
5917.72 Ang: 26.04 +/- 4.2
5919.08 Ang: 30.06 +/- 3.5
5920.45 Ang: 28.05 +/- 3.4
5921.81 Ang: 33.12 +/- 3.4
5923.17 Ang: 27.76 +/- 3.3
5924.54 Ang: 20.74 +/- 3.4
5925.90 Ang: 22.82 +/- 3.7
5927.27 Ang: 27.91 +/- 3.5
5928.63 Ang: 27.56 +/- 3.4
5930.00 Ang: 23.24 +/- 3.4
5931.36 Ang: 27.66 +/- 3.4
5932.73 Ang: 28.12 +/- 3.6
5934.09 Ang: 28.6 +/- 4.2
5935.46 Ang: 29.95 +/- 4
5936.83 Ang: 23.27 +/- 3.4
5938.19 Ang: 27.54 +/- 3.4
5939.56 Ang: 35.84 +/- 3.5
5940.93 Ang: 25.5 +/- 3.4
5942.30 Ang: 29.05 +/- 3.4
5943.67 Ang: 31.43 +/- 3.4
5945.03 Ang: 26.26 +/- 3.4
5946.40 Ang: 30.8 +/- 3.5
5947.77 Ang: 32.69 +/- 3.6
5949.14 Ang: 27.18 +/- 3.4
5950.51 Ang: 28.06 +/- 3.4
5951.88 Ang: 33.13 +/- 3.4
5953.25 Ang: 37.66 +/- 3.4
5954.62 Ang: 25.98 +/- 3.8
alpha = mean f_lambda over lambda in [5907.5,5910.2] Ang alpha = 24.1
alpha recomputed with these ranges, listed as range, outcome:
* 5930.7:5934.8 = 28.1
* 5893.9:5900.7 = 16.4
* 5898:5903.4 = 16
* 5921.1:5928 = 26.5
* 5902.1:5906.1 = 21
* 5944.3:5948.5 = 30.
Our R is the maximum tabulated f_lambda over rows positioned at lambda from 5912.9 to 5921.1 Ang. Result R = 30.06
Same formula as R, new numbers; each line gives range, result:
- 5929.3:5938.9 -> 29.95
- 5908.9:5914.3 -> 26.75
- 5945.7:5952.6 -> 33.13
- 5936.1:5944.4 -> 35.84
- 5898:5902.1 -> 22.26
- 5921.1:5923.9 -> 33.12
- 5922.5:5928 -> 27.91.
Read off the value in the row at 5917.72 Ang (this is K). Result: 26.04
